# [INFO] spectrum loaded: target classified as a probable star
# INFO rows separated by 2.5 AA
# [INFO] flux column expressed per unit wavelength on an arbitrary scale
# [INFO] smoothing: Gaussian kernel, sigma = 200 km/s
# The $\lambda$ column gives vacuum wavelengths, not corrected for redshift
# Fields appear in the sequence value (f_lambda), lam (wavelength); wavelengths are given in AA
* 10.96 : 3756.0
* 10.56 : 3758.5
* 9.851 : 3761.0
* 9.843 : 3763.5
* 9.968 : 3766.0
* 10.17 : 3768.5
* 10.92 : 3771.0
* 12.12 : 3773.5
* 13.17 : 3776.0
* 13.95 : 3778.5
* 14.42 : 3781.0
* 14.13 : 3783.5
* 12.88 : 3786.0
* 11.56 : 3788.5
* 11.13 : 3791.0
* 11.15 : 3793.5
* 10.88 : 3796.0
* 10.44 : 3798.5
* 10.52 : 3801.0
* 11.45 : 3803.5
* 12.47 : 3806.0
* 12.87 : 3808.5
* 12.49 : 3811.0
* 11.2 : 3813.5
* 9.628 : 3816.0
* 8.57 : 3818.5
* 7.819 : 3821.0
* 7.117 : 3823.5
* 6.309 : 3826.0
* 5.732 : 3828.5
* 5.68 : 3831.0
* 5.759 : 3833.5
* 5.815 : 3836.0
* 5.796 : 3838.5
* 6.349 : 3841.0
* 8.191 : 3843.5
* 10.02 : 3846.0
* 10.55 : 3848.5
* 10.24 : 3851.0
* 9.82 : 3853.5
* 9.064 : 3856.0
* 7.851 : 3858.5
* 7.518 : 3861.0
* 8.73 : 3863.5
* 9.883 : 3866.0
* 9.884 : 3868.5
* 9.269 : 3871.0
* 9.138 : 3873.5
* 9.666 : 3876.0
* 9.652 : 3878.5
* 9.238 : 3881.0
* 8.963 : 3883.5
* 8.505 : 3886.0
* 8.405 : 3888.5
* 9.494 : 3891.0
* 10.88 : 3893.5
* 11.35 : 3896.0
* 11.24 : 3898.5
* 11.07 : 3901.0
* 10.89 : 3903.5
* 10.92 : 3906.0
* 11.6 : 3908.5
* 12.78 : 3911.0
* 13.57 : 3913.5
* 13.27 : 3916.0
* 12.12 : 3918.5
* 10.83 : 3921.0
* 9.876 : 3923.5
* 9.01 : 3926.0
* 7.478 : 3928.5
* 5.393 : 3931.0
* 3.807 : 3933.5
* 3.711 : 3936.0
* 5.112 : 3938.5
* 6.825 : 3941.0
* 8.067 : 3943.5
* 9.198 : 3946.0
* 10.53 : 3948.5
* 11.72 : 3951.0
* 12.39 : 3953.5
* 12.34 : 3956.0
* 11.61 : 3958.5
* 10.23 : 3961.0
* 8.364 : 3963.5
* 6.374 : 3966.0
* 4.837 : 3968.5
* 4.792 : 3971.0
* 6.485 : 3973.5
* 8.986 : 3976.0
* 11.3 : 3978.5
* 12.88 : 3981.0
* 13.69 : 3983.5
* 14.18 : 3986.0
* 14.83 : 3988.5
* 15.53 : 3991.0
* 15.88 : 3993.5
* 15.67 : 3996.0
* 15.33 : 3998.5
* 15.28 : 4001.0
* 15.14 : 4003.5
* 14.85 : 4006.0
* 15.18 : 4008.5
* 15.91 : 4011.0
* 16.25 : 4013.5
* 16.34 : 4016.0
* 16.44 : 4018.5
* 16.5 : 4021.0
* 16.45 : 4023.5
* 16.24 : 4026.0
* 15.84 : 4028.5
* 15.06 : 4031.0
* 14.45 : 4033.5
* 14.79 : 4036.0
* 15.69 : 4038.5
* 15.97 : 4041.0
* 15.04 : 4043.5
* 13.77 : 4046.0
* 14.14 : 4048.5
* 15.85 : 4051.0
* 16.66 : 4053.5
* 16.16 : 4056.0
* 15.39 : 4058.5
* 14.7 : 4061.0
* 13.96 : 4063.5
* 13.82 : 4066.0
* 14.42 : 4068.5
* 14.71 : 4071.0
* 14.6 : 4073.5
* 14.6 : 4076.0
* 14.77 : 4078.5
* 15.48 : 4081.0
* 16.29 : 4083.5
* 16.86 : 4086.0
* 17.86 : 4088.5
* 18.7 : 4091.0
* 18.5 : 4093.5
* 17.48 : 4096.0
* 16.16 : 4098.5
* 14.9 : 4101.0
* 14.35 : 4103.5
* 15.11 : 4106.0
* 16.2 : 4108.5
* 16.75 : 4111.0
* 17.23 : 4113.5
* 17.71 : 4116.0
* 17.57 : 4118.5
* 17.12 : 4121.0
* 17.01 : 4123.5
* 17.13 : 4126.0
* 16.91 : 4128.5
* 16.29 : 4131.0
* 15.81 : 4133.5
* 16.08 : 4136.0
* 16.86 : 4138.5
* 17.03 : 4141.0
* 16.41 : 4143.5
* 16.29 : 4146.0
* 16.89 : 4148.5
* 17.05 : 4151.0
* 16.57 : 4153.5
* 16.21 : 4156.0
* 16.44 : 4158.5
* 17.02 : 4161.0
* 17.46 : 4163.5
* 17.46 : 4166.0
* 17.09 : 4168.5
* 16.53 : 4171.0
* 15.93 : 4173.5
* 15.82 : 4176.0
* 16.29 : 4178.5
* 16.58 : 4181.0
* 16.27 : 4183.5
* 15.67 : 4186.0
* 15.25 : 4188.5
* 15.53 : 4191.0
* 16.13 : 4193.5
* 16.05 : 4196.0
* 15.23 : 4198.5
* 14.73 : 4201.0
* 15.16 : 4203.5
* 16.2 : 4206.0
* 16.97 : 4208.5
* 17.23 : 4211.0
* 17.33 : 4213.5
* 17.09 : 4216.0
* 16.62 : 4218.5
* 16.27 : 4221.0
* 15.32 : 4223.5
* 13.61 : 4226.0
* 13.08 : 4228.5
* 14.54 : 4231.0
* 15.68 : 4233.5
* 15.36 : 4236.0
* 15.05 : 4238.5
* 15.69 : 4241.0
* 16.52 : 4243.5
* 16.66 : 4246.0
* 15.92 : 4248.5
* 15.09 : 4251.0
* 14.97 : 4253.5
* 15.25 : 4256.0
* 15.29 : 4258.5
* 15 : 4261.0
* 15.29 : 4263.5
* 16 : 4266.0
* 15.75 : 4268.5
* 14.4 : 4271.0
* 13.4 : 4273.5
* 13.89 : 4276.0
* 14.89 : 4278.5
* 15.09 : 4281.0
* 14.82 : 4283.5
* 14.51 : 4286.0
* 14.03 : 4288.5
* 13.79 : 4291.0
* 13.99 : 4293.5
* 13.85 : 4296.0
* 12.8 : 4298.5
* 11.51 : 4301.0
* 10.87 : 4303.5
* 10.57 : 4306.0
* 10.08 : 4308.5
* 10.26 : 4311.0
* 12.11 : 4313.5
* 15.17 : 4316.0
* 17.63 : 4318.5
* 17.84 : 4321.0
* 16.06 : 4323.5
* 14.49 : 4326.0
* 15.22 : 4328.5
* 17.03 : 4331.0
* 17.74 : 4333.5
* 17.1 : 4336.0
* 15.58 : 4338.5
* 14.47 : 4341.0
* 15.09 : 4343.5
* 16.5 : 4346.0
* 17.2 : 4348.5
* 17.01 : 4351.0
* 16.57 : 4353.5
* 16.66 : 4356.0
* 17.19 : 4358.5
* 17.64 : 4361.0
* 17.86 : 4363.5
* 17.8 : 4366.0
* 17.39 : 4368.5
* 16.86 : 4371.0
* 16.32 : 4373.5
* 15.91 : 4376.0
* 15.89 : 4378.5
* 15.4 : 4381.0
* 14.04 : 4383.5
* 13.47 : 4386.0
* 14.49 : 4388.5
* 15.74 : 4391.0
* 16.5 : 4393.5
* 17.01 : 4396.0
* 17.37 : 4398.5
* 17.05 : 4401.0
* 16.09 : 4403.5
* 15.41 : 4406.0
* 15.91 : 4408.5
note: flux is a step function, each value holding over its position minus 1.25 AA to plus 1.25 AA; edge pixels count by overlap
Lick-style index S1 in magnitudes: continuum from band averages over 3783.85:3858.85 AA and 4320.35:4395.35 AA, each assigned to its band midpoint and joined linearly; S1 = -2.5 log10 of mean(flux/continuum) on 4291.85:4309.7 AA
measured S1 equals 0.28 mag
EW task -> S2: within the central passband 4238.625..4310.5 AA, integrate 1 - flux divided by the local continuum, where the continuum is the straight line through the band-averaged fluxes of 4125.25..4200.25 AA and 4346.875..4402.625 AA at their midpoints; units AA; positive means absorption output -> 9.4 AA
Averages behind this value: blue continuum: 16.4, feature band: 14.3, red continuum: 16.4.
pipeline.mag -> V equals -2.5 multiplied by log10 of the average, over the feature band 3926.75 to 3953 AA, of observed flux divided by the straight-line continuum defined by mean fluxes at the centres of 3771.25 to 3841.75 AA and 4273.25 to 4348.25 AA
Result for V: 0.46 mag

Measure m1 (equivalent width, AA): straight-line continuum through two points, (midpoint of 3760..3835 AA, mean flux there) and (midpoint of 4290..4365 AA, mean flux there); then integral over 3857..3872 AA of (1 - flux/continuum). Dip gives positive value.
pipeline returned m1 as 3.0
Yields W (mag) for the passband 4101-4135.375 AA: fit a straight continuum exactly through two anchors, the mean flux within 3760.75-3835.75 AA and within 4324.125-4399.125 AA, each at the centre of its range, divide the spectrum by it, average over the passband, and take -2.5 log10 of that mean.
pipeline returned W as -0.20 mag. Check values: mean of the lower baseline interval 10.4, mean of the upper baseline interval 16.2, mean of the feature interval 16.5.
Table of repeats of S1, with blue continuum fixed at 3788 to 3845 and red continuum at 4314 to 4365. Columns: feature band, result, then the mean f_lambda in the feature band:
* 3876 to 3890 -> 0.11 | 9.03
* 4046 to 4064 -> -0.22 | 15.2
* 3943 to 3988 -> 0.12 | 10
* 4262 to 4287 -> 0.05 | 14.8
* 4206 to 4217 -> -0.17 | 17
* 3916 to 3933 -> 0.15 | 9.19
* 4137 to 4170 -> -0.21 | 16.8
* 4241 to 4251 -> -0.07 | 16.1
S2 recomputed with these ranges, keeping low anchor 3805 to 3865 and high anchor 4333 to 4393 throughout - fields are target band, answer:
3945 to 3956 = -1.0 AA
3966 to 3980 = 4.3 AA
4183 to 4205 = -2.8 AA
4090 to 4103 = -4.8 AA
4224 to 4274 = -2.0 AA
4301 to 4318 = 4.0 AA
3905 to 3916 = -3.1 AA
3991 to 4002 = -4.7 AA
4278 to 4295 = 0.8 AA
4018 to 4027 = -4.1 AA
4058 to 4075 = -3.6 AA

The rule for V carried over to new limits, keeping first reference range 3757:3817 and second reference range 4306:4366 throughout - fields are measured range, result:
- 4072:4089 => -0.14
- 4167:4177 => -0.14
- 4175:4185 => -0.12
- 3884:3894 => 0.32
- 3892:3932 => 0.16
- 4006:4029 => -0.20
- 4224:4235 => 0.04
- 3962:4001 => 0.15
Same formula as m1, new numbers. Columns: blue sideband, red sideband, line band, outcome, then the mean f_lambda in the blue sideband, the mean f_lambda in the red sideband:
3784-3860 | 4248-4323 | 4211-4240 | -4.33 AA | 9.35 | 14.1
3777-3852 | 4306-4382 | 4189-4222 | -4.37 AA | 9.85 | 15.8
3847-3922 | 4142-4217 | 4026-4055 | -3.87 AA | 10.2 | 16.4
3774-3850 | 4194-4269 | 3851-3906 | 6.44 AA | 9.96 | 15.6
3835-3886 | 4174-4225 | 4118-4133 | -2.52 AA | 8.79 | 16.1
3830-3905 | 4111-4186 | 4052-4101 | -3.61 AA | 8.98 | 16.7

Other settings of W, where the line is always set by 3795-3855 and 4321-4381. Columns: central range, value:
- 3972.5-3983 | 0.09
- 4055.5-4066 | -0.20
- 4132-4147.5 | -0.21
